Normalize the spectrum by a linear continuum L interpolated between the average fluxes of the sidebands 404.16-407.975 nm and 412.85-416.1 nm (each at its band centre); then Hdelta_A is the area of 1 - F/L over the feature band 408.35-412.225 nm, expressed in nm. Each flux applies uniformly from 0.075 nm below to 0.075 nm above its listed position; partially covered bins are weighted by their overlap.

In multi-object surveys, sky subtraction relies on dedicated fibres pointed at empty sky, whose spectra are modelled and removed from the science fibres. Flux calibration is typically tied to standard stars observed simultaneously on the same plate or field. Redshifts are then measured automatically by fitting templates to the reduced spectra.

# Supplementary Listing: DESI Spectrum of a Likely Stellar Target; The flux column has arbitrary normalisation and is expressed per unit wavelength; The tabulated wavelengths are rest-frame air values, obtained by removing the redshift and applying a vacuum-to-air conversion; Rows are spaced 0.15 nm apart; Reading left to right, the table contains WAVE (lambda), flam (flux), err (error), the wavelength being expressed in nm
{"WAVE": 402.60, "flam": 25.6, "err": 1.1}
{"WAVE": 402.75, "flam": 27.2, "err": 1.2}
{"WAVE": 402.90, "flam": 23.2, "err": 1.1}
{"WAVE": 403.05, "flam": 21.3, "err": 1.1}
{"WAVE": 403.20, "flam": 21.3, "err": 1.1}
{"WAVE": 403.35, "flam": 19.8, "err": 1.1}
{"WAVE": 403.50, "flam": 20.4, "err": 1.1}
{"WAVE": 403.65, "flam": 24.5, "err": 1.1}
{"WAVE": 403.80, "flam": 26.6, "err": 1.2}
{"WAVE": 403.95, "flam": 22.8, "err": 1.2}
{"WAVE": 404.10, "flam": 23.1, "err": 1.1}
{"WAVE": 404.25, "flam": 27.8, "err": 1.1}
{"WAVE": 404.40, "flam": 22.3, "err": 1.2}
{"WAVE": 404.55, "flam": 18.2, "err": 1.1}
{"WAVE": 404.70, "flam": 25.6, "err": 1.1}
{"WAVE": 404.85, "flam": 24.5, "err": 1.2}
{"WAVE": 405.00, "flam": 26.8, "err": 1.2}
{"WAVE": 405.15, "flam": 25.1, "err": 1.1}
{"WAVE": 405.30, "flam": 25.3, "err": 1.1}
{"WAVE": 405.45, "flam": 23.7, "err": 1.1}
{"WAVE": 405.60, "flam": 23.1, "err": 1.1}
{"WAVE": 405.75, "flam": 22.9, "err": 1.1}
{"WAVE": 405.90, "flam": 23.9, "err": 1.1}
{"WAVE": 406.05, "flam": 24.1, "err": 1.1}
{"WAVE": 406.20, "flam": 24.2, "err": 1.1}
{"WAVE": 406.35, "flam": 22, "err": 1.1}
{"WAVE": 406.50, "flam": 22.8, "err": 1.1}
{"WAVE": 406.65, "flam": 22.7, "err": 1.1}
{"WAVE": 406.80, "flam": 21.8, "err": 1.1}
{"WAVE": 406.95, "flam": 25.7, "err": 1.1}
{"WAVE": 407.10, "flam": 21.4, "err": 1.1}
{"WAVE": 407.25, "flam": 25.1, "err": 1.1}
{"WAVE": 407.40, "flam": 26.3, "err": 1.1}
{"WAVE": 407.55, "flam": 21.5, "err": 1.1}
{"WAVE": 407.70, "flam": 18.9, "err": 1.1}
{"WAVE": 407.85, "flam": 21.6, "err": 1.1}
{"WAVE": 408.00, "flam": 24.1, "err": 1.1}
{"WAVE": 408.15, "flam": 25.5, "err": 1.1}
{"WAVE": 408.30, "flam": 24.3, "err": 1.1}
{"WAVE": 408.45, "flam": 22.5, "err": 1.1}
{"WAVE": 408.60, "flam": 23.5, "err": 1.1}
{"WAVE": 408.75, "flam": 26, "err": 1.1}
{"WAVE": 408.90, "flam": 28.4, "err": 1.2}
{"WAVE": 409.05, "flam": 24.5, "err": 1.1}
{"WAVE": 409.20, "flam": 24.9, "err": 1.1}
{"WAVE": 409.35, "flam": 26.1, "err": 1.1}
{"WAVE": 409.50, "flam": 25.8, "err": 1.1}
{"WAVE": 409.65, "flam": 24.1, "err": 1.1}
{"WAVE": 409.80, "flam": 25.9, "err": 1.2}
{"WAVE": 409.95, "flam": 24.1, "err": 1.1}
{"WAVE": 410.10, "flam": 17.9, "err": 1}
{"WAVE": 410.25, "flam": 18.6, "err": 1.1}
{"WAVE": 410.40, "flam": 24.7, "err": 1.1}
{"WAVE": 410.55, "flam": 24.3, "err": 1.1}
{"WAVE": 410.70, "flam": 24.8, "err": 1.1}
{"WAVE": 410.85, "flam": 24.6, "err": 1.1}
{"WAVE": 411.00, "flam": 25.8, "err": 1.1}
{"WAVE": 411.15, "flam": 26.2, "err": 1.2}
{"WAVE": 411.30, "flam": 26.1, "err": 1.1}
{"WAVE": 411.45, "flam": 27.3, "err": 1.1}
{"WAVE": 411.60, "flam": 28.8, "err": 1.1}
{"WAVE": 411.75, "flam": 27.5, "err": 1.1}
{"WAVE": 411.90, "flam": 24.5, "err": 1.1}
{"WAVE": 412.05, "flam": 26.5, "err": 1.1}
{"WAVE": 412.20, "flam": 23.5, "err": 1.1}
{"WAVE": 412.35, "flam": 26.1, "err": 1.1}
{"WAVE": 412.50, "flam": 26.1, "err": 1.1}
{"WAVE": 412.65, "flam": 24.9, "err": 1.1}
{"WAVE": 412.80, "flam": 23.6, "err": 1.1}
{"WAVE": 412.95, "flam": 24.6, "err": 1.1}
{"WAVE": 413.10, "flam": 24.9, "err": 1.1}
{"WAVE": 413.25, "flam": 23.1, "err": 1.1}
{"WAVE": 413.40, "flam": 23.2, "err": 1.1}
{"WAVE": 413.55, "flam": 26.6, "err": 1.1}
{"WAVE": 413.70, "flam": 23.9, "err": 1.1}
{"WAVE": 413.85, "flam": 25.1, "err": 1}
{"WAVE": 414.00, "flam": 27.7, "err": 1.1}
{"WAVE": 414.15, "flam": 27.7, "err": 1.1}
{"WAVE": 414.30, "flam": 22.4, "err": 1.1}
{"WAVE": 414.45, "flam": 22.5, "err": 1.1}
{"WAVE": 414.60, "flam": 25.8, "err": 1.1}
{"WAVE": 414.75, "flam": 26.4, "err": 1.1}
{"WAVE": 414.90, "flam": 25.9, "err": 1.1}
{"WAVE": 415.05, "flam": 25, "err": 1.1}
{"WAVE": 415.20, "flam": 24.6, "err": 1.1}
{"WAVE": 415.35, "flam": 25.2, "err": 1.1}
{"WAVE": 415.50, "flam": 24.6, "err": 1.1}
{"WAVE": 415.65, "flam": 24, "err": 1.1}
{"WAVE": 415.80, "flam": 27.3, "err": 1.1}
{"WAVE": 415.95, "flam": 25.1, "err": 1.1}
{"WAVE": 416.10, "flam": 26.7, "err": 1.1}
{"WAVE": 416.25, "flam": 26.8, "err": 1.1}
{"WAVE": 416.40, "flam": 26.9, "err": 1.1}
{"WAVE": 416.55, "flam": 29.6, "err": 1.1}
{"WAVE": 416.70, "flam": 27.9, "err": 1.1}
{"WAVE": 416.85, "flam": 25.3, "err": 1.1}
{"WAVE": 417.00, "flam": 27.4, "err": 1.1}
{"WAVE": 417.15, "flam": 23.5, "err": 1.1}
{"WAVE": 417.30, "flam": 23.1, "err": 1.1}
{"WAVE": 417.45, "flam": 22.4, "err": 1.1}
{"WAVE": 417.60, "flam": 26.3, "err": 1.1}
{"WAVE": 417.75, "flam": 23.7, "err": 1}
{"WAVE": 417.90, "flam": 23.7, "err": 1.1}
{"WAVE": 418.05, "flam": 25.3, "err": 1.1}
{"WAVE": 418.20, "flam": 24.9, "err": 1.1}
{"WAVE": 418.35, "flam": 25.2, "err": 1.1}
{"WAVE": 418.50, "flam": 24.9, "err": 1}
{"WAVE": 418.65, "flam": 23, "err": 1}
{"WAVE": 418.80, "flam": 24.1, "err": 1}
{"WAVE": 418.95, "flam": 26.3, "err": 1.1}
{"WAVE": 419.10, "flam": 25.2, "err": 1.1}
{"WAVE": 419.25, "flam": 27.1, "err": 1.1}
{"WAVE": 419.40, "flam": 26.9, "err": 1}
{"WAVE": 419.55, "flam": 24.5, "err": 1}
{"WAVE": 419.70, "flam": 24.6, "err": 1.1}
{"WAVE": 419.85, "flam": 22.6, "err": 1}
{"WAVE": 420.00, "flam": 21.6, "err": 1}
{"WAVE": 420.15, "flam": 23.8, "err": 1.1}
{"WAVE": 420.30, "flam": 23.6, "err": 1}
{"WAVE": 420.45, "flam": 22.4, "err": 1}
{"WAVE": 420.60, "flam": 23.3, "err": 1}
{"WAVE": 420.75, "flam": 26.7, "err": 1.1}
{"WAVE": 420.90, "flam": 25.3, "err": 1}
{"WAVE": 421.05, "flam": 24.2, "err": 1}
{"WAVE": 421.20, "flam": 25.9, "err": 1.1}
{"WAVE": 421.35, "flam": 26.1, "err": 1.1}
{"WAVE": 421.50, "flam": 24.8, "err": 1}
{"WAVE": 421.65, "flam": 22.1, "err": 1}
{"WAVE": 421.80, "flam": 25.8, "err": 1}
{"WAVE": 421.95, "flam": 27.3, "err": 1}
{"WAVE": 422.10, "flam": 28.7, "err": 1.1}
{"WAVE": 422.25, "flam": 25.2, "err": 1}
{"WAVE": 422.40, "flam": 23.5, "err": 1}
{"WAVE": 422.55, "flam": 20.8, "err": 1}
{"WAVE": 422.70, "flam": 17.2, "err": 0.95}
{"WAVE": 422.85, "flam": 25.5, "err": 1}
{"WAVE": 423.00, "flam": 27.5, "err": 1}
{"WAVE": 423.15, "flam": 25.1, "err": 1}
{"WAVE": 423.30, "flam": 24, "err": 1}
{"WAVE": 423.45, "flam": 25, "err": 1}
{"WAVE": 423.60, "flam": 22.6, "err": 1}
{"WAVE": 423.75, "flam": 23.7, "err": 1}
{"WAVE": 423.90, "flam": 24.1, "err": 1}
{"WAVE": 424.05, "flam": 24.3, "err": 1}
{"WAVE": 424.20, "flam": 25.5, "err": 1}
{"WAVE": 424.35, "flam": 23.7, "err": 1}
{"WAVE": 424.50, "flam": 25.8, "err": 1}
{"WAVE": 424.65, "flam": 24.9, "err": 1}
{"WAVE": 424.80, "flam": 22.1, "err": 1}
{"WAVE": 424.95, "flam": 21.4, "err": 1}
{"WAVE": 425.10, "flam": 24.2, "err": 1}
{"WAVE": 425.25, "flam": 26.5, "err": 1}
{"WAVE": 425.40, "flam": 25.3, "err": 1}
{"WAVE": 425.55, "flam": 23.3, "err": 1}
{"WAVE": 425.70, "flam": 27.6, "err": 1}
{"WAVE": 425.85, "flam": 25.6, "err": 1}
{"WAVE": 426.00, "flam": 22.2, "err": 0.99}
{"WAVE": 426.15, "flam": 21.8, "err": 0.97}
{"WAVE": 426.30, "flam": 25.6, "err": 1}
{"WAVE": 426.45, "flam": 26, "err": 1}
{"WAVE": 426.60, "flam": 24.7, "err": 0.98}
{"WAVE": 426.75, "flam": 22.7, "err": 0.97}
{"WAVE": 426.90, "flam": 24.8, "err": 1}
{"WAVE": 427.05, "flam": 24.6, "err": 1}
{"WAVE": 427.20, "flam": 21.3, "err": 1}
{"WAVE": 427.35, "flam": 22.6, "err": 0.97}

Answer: -0.10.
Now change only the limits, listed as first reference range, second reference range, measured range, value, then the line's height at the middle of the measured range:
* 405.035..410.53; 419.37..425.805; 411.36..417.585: -0.376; 24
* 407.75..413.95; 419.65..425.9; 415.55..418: -0.104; 24.5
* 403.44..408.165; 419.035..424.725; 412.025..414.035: -0.077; 24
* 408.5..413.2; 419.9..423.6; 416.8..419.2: -0.010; 24.6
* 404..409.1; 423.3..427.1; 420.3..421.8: -0.022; 24.2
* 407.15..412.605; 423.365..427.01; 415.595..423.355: -0.153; 24.4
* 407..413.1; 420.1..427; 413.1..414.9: -0.036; 24.5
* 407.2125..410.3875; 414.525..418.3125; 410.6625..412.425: -0.115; 24.4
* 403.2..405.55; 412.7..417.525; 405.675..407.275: 0.048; 24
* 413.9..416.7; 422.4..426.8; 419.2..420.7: 0.056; 25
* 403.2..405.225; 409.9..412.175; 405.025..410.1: 0.046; 24.2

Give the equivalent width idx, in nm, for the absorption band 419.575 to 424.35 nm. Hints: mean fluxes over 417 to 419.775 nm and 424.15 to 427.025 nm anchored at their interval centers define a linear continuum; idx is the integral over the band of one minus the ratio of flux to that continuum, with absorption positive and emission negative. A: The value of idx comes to 0.06 nm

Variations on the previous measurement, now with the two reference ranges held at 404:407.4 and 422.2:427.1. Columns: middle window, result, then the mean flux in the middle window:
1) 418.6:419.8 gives -0.058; 25.2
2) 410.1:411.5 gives -0.025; 24.3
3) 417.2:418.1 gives -0.001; 24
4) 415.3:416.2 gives -0.058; 25.5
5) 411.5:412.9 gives -0.107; 25.7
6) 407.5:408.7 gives 0.050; 22.8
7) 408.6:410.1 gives -0.075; 25.1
